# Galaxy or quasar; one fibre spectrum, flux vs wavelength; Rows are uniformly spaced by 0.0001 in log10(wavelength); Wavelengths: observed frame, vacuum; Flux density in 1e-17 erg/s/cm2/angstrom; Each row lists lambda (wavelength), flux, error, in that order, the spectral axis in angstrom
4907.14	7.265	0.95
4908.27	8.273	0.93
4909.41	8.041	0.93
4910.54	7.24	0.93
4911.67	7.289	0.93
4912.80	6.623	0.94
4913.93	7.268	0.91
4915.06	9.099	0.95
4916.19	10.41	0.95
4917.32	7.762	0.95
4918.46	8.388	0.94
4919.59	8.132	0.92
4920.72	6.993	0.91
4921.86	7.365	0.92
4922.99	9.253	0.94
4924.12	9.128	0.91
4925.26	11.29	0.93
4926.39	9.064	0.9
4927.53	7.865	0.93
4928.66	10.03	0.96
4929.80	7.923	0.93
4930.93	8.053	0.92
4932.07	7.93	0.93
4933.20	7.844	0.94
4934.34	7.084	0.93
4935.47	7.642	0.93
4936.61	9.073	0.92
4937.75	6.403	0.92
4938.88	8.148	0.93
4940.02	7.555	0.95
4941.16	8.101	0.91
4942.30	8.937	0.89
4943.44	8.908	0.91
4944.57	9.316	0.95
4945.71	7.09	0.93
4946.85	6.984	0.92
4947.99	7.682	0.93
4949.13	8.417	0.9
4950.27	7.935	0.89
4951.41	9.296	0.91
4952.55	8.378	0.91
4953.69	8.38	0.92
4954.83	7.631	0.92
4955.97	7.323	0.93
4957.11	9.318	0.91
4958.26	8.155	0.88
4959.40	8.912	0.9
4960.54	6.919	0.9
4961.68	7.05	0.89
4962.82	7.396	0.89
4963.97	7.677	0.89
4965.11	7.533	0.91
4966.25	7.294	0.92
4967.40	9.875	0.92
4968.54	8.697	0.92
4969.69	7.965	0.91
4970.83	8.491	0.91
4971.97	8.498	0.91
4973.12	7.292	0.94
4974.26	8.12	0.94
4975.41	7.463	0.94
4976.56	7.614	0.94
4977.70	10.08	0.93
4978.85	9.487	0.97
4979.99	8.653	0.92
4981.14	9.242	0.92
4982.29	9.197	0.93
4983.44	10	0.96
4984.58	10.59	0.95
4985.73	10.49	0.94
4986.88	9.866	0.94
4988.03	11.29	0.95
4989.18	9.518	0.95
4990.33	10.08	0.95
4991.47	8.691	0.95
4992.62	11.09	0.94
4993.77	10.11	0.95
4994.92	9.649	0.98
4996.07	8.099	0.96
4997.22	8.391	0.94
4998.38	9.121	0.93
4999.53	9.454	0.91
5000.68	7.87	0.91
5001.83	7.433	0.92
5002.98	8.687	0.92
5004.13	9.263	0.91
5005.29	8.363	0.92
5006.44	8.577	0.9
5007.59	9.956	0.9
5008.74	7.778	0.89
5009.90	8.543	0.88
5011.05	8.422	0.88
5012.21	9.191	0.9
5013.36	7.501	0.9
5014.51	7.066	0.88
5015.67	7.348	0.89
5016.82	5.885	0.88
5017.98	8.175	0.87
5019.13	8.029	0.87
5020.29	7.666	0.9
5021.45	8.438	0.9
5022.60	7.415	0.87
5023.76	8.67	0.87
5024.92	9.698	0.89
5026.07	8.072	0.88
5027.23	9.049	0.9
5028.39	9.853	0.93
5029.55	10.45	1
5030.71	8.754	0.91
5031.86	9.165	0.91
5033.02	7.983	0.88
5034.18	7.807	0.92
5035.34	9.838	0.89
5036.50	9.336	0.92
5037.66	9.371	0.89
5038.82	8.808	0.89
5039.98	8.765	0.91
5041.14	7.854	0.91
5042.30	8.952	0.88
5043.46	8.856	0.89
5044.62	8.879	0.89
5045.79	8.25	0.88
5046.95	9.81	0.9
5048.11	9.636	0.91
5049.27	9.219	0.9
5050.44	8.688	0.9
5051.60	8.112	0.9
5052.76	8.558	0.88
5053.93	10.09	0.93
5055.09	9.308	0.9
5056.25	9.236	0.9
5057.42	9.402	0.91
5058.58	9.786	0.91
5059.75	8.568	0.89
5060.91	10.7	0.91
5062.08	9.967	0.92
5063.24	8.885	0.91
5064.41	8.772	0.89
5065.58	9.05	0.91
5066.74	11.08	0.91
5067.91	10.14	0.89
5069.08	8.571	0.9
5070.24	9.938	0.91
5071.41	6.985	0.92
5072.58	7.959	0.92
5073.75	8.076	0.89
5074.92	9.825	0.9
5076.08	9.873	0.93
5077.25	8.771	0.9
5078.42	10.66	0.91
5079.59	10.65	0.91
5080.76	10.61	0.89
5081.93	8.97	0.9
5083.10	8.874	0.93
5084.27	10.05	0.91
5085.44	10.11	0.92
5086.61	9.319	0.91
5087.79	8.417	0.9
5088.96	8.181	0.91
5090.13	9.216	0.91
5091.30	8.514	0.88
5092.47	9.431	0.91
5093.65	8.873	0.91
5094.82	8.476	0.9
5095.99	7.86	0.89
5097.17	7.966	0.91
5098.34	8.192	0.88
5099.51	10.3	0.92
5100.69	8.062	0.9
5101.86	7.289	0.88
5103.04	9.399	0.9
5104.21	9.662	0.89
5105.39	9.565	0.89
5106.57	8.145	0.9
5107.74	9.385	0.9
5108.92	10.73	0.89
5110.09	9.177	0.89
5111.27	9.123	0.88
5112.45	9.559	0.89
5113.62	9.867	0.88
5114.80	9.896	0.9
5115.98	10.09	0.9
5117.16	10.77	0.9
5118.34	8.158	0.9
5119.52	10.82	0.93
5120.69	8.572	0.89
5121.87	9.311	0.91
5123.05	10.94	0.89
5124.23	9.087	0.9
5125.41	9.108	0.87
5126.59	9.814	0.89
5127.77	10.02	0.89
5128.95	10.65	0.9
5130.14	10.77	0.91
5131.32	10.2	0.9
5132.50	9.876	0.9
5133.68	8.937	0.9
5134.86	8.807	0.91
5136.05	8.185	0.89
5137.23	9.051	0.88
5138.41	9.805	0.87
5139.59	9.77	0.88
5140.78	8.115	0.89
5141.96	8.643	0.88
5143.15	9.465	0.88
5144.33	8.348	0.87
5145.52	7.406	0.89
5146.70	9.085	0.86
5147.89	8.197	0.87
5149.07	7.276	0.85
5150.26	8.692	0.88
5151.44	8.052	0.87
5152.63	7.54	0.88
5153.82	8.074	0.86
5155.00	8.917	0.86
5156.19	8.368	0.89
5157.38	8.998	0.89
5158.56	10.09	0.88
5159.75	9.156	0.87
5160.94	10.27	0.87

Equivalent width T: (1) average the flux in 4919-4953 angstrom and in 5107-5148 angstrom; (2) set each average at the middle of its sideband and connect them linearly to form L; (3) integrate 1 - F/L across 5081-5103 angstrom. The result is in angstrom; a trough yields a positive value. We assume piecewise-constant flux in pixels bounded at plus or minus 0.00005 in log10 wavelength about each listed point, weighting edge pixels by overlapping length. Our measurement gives 0.9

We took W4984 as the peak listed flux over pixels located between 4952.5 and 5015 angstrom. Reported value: 11.29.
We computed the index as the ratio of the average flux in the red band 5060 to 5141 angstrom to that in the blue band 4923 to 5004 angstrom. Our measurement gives 1.1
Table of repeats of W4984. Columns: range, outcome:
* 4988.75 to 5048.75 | 11.09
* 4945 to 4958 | 9.318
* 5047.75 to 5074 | 11.08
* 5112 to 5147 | 10.94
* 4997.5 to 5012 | 9.956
